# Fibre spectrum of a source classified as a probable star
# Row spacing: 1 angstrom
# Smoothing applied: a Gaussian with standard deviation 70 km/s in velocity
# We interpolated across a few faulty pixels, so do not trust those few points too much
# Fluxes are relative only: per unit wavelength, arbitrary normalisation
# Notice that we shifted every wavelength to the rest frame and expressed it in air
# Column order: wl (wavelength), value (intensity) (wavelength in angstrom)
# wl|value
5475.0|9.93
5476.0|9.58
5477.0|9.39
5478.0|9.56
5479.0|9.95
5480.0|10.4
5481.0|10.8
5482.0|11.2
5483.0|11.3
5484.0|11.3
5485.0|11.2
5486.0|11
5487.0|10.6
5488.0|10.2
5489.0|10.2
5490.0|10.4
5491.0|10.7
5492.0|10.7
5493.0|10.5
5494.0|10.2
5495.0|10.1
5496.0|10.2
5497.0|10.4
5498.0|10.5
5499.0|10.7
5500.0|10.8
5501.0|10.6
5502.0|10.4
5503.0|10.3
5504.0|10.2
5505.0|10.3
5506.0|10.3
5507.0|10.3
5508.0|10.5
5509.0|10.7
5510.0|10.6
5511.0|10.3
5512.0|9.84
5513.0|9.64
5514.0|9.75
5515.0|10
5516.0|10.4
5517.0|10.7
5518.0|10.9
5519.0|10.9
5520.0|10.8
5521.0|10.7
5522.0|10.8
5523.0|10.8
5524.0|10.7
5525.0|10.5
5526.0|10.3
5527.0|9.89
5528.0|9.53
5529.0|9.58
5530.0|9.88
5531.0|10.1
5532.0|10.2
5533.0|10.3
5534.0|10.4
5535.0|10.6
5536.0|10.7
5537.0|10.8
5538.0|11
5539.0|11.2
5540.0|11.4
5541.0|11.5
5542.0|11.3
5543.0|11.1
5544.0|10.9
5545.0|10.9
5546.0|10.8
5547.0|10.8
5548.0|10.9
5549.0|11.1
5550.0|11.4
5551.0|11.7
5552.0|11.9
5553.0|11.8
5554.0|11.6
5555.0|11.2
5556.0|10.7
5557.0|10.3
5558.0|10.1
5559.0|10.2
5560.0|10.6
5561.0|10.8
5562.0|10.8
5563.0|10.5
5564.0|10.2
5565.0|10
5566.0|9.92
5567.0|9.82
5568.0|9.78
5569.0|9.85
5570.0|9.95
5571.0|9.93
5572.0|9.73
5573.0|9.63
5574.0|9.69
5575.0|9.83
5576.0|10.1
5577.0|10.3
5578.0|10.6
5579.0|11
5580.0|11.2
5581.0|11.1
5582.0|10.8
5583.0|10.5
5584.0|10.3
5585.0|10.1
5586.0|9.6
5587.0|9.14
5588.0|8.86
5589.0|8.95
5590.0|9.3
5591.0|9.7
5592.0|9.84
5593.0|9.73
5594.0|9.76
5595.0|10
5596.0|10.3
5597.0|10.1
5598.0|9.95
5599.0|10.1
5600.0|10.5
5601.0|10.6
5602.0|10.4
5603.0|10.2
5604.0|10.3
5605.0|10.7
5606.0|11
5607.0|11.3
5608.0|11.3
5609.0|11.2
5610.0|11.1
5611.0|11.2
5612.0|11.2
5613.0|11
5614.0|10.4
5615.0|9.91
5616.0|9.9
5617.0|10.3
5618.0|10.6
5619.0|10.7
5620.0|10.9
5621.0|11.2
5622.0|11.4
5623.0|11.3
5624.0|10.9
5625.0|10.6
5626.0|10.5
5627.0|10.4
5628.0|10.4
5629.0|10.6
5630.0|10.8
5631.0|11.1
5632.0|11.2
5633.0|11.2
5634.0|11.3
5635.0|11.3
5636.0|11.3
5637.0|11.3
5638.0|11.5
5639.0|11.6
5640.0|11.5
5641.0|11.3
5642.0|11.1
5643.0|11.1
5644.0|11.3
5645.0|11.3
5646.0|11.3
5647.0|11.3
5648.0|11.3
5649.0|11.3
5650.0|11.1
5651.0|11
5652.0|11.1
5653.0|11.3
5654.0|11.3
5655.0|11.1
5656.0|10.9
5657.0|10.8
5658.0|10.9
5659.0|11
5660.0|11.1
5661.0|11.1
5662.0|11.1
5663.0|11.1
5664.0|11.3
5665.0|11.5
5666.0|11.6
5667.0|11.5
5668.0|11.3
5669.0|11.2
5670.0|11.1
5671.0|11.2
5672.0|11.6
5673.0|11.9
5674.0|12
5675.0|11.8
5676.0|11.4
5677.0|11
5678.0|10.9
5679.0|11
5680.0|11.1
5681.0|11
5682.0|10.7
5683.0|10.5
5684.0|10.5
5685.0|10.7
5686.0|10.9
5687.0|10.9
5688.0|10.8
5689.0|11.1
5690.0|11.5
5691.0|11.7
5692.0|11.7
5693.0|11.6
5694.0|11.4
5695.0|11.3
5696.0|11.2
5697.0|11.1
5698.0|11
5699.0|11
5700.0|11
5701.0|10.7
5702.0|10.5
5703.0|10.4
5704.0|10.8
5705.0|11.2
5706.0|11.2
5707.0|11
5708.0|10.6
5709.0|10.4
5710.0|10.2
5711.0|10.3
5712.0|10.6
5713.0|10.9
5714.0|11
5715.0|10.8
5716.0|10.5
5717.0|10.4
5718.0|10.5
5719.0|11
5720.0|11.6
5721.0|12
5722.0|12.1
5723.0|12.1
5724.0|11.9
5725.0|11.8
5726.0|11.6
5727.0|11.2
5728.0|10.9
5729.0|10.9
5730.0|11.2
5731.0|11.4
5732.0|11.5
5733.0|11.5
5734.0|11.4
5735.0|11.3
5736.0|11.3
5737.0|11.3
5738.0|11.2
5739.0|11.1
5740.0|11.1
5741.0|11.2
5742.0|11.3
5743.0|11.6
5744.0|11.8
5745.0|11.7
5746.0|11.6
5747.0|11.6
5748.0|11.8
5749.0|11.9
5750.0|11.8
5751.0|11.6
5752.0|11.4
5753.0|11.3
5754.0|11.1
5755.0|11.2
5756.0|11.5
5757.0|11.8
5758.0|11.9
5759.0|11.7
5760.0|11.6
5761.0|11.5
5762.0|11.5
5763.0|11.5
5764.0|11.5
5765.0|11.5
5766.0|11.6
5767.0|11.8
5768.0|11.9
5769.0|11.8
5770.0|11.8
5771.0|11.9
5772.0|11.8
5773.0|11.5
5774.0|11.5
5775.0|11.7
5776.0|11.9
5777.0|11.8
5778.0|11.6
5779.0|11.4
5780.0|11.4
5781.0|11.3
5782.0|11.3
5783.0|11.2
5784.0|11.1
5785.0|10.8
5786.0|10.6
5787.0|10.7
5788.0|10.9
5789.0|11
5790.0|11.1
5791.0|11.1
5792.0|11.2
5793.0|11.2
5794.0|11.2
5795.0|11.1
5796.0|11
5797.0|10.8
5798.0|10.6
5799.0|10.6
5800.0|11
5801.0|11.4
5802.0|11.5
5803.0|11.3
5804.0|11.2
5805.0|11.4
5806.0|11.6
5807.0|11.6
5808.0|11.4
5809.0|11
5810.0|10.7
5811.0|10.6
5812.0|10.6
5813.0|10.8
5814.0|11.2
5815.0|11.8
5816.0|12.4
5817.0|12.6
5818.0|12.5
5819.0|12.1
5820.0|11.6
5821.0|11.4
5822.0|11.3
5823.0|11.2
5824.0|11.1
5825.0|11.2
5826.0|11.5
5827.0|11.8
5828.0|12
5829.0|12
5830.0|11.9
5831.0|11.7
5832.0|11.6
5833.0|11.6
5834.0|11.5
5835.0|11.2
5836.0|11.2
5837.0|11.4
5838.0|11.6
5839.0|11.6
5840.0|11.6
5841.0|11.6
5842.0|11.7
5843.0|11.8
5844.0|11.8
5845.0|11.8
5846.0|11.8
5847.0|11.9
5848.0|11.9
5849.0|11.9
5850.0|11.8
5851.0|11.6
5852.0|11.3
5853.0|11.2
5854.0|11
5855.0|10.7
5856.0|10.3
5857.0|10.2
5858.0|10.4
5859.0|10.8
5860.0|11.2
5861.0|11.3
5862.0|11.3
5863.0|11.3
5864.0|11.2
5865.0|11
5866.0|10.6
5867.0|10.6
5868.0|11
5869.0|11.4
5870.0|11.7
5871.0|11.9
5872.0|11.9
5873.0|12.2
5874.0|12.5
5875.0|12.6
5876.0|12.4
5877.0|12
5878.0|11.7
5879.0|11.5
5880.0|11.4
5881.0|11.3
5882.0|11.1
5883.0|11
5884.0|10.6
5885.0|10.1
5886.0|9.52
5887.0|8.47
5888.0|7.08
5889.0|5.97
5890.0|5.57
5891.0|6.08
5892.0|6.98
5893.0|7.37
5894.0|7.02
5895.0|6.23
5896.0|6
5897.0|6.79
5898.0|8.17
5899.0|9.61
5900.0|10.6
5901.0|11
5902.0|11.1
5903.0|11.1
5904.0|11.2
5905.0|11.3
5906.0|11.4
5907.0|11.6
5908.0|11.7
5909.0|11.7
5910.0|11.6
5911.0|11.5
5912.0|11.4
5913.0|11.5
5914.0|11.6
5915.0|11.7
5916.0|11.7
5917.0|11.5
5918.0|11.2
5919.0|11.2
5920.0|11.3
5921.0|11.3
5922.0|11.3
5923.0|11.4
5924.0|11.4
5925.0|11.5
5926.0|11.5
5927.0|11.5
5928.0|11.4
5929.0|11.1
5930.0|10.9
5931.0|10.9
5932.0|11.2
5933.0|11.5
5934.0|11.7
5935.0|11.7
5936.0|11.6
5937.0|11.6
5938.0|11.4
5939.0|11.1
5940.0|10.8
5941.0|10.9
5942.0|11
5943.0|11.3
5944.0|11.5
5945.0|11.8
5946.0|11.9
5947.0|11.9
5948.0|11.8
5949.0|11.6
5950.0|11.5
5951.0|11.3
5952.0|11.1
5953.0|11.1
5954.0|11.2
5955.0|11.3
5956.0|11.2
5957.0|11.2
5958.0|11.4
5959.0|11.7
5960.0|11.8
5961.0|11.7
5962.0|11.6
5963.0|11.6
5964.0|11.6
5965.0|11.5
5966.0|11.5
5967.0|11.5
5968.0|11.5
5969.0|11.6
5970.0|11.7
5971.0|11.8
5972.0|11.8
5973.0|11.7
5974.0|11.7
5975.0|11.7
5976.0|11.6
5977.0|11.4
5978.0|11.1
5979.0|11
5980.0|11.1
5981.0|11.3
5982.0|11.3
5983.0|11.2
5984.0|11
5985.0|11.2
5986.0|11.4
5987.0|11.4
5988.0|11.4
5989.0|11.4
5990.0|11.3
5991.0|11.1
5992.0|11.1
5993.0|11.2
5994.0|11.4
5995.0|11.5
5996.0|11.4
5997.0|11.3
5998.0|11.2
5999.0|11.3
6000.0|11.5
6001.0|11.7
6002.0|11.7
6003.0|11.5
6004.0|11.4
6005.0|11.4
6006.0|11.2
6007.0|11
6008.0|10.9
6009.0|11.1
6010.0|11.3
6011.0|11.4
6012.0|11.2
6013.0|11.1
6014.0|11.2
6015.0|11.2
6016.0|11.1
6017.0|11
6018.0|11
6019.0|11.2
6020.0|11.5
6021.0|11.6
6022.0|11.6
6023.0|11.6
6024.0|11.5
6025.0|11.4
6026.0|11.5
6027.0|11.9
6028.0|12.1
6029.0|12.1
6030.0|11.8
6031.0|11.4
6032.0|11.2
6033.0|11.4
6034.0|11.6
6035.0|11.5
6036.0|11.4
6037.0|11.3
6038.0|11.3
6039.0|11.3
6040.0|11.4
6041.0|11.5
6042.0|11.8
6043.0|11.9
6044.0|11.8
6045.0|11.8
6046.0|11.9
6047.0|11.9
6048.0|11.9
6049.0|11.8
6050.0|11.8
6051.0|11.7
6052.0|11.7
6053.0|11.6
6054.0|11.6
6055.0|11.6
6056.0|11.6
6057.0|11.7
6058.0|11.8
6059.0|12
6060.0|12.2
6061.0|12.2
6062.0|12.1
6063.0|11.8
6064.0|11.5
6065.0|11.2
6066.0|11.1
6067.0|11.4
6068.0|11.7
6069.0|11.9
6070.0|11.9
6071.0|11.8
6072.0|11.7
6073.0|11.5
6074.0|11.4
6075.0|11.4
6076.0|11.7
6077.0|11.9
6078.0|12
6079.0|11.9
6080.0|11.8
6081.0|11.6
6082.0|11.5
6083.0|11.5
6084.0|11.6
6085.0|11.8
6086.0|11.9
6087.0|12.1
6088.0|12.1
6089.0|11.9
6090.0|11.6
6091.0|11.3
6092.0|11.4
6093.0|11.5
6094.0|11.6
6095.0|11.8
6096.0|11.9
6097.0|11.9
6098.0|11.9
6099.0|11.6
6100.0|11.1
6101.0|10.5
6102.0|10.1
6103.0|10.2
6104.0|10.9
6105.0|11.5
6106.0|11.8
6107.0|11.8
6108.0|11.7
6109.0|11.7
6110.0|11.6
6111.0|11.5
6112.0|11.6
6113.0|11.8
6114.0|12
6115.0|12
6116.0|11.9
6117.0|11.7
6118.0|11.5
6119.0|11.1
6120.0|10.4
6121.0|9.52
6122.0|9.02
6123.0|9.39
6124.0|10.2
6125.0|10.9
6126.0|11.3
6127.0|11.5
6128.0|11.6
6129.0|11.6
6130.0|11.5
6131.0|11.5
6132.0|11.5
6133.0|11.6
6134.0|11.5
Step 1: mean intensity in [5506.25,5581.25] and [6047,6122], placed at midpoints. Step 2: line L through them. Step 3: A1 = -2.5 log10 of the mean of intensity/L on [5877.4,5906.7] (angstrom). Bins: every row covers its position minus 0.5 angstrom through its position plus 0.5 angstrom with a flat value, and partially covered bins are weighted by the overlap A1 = 0.21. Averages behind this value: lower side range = 10.5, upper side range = 11.6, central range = 9.24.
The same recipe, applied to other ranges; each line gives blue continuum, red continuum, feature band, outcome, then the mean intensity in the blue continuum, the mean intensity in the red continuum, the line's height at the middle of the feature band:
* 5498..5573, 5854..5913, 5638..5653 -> -0.080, 10.5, 10.3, 10.5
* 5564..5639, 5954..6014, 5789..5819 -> -0.032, 10.4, 11.4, 10.9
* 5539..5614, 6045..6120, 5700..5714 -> 0.009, 10.5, 11.6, 10.8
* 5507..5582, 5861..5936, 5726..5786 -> -0.088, 10.5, 10.6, 10.6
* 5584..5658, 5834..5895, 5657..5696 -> -0.049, 10.7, 10.7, 10.7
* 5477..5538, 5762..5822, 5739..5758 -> -0.028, 10.4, 11.4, 11.2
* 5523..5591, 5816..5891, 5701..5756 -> -0.034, 10.4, 11.2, 10.9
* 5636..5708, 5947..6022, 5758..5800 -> -0.010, 11.2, 11.4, 11.2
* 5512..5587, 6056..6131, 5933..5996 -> -0.017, 10.5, 11.5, 11.2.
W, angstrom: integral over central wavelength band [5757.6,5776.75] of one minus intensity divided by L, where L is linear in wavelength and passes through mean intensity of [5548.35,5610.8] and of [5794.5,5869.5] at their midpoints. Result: -1.00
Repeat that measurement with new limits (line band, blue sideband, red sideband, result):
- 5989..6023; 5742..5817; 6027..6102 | 0.90 angstrom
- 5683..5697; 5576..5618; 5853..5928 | -1.01 angstrom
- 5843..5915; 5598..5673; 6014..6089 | 5.19 angstrom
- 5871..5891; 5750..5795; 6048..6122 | 1.88 angstrom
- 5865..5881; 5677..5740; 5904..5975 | -0.44 angstrom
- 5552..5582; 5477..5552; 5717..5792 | 0.95 angstrom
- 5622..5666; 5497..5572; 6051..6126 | -1.58 angstrom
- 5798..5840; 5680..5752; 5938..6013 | -0.72 angstrom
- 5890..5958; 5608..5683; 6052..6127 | 3.42 angstrom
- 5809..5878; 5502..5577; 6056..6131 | -2.80 angstrom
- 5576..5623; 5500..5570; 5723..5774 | 1.93 angstrom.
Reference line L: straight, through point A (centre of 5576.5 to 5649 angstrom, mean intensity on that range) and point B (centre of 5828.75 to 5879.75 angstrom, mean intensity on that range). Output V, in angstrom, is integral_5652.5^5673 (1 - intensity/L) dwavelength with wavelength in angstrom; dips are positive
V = -0.7 angstrom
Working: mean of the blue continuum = 10.7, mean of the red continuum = 11.5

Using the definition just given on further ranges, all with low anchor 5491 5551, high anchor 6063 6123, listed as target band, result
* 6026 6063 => -1.05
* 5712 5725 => -0.44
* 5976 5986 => 0.07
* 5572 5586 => 0.39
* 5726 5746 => -0.80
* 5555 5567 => 0.25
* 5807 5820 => -0.55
